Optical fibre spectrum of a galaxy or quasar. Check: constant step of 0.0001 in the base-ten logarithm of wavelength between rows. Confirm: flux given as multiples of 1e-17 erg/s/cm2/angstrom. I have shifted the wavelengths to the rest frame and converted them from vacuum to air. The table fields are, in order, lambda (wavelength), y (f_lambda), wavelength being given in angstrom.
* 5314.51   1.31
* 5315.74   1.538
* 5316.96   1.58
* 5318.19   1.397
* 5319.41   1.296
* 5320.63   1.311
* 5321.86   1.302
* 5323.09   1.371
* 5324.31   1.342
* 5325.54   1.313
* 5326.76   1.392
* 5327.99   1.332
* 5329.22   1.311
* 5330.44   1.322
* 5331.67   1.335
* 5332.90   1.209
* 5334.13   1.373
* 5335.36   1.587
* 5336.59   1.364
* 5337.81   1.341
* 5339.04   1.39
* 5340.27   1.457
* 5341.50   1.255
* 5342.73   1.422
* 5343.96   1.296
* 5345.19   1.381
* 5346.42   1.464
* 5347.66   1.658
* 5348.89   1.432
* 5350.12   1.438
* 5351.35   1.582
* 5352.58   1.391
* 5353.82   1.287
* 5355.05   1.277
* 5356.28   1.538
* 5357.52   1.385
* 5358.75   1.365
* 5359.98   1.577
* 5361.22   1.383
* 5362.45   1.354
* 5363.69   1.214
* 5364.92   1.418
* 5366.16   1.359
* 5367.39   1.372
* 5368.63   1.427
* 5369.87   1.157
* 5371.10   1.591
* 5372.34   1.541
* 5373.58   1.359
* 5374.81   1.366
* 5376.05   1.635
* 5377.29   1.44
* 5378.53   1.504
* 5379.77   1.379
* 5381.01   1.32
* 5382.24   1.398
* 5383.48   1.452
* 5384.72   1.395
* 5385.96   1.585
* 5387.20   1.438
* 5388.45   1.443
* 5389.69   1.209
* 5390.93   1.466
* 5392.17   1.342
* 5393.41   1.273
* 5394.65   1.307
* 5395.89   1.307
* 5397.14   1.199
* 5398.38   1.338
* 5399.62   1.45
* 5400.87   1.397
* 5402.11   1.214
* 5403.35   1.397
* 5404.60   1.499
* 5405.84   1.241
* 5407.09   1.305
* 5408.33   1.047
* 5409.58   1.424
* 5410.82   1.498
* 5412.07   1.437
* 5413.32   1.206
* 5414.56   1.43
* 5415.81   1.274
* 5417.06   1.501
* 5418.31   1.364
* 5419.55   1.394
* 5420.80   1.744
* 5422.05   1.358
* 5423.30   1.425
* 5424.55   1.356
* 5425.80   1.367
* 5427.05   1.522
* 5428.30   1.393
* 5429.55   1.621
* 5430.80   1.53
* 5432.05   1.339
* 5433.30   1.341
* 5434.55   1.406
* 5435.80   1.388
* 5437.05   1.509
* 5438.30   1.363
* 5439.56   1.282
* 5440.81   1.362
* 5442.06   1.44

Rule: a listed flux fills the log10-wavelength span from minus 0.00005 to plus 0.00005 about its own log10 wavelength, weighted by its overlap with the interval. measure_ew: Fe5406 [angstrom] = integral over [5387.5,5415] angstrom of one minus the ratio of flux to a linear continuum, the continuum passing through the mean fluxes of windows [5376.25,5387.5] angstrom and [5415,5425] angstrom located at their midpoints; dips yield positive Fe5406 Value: 1.85 angstrom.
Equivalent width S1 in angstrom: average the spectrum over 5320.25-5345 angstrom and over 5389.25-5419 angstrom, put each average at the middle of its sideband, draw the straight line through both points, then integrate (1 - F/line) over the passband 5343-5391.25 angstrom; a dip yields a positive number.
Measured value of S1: -2.5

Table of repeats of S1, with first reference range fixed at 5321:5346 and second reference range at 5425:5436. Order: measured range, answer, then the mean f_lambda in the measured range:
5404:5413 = 0.46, 1.34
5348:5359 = -0.37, 1.42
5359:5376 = -0.22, 1.4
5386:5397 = 0.38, 1.35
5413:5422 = 0.03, 1.42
